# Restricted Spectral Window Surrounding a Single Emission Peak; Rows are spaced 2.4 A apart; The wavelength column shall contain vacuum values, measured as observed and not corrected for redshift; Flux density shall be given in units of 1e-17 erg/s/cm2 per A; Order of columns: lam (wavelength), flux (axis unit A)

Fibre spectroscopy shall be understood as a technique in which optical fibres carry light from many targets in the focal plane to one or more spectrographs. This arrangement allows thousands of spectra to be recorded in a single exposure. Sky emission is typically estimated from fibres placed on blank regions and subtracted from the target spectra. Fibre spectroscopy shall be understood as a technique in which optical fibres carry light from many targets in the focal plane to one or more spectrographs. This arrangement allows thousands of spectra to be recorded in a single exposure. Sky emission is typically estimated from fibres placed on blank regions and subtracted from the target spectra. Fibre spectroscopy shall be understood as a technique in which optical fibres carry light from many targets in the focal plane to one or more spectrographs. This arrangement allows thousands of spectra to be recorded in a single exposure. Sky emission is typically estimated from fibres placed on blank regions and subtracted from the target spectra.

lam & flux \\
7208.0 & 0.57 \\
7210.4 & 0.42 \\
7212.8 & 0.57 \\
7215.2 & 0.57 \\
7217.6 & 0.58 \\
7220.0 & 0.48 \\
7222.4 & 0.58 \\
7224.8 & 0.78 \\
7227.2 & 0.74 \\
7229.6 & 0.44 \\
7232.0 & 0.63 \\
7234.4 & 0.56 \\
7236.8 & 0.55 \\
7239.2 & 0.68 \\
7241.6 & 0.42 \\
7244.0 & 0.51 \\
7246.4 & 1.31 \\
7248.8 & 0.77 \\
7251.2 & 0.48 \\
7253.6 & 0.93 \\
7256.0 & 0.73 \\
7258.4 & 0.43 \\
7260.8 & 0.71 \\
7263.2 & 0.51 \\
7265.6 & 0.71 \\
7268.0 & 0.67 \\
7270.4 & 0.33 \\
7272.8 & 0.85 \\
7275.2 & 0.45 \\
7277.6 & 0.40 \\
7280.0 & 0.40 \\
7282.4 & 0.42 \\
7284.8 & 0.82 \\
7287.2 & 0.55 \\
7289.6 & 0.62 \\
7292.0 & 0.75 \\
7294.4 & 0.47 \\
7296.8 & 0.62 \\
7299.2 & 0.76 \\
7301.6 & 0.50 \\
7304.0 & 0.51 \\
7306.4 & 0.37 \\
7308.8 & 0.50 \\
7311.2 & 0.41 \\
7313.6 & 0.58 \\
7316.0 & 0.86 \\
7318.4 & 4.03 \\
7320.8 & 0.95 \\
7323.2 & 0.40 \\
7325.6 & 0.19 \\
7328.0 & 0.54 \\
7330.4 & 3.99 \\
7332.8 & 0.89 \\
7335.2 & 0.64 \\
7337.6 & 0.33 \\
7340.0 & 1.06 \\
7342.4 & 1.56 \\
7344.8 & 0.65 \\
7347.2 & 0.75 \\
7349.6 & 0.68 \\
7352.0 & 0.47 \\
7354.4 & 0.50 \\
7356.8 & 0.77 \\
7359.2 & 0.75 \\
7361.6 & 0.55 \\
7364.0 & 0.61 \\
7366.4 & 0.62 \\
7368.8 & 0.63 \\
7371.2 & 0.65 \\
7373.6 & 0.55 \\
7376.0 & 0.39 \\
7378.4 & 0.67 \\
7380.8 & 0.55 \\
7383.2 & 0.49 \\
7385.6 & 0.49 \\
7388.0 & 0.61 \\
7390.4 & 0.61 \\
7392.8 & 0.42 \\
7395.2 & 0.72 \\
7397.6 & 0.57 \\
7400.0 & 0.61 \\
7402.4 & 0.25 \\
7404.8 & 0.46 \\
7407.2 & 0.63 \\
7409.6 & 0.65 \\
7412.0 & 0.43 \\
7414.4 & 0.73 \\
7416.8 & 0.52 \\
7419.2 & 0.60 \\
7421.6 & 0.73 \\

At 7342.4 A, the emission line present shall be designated [N II] 6583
